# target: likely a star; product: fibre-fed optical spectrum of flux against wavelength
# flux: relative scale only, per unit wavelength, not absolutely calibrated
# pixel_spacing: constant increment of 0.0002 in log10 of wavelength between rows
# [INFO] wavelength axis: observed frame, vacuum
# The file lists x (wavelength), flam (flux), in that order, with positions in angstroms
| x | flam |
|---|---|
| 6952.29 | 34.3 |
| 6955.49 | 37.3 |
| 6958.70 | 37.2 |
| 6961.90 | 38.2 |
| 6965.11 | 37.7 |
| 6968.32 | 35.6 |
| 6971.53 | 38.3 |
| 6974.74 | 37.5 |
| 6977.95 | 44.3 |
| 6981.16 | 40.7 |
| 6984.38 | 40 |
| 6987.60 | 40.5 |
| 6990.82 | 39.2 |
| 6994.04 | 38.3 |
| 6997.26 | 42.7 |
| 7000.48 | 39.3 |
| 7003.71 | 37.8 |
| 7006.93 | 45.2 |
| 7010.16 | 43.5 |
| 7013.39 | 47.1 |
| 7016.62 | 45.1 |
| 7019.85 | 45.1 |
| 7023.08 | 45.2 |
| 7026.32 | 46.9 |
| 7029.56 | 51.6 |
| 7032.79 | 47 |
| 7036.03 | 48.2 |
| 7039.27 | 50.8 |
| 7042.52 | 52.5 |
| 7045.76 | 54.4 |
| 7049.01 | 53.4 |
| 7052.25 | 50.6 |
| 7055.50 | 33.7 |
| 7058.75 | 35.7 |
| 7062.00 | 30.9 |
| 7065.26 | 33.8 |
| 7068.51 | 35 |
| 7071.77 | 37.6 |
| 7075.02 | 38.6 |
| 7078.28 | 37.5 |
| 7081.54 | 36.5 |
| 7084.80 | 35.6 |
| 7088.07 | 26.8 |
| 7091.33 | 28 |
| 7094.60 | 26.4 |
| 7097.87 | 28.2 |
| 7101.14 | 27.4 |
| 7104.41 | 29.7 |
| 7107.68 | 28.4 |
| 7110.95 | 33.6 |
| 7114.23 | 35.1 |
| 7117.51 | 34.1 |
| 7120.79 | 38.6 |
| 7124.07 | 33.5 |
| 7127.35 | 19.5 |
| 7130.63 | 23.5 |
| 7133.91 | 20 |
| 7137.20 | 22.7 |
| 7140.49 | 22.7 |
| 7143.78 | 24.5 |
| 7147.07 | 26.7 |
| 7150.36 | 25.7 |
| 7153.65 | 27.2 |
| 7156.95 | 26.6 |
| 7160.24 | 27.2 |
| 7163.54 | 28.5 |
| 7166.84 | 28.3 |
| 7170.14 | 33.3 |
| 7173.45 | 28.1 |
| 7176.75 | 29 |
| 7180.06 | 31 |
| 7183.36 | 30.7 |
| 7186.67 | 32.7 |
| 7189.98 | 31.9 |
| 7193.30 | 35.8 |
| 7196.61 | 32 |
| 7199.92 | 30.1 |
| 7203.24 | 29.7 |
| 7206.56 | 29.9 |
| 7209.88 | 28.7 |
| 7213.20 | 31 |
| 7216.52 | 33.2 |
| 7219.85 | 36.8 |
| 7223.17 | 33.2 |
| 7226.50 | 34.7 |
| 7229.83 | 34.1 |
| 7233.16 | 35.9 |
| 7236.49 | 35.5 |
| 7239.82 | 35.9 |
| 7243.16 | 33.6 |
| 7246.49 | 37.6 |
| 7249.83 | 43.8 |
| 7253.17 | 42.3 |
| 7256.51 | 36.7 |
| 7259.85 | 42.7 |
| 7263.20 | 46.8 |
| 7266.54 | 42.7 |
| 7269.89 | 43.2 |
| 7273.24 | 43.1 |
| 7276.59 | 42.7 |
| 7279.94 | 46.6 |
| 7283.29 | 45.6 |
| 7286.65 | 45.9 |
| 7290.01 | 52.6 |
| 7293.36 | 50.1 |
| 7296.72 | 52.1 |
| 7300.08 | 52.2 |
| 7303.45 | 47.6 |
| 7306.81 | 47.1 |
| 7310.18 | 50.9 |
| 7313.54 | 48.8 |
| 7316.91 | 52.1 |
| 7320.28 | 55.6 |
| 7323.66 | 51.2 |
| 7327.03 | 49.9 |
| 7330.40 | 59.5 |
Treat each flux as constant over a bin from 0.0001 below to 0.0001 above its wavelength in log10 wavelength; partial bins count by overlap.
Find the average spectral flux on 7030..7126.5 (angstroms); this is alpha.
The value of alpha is 37.3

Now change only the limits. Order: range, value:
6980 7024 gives 42.1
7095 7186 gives 28.3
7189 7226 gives 32.1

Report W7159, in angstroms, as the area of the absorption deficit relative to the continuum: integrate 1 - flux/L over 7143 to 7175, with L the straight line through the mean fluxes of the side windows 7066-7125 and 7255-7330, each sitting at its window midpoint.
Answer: 8.5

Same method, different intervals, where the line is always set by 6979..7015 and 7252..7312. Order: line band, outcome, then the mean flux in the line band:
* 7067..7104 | 9.01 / 32.4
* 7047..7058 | -0.81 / 45.4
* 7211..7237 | 6.38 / 34.1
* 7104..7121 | 4.03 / 33.1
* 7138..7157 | 8.03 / 25.4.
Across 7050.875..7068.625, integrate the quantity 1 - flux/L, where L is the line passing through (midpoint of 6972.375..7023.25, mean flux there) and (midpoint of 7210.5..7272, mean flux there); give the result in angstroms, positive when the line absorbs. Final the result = 1.84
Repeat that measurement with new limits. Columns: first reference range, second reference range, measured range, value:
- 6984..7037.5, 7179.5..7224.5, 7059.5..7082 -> 2.5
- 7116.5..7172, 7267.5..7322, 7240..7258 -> 1.5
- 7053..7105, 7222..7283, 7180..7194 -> 1.8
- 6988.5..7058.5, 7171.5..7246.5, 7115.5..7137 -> 5.8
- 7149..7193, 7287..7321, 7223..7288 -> 4.1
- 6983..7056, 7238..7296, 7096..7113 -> 5.7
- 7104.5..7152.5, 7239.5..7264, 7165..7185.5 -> 1.4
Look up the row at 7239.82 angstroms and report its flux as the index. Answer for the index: 35.9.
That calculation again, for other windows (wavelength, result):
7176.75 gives 29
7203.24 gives 29.7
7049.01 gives 53.4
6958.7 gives 37.2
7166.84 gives 28.3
